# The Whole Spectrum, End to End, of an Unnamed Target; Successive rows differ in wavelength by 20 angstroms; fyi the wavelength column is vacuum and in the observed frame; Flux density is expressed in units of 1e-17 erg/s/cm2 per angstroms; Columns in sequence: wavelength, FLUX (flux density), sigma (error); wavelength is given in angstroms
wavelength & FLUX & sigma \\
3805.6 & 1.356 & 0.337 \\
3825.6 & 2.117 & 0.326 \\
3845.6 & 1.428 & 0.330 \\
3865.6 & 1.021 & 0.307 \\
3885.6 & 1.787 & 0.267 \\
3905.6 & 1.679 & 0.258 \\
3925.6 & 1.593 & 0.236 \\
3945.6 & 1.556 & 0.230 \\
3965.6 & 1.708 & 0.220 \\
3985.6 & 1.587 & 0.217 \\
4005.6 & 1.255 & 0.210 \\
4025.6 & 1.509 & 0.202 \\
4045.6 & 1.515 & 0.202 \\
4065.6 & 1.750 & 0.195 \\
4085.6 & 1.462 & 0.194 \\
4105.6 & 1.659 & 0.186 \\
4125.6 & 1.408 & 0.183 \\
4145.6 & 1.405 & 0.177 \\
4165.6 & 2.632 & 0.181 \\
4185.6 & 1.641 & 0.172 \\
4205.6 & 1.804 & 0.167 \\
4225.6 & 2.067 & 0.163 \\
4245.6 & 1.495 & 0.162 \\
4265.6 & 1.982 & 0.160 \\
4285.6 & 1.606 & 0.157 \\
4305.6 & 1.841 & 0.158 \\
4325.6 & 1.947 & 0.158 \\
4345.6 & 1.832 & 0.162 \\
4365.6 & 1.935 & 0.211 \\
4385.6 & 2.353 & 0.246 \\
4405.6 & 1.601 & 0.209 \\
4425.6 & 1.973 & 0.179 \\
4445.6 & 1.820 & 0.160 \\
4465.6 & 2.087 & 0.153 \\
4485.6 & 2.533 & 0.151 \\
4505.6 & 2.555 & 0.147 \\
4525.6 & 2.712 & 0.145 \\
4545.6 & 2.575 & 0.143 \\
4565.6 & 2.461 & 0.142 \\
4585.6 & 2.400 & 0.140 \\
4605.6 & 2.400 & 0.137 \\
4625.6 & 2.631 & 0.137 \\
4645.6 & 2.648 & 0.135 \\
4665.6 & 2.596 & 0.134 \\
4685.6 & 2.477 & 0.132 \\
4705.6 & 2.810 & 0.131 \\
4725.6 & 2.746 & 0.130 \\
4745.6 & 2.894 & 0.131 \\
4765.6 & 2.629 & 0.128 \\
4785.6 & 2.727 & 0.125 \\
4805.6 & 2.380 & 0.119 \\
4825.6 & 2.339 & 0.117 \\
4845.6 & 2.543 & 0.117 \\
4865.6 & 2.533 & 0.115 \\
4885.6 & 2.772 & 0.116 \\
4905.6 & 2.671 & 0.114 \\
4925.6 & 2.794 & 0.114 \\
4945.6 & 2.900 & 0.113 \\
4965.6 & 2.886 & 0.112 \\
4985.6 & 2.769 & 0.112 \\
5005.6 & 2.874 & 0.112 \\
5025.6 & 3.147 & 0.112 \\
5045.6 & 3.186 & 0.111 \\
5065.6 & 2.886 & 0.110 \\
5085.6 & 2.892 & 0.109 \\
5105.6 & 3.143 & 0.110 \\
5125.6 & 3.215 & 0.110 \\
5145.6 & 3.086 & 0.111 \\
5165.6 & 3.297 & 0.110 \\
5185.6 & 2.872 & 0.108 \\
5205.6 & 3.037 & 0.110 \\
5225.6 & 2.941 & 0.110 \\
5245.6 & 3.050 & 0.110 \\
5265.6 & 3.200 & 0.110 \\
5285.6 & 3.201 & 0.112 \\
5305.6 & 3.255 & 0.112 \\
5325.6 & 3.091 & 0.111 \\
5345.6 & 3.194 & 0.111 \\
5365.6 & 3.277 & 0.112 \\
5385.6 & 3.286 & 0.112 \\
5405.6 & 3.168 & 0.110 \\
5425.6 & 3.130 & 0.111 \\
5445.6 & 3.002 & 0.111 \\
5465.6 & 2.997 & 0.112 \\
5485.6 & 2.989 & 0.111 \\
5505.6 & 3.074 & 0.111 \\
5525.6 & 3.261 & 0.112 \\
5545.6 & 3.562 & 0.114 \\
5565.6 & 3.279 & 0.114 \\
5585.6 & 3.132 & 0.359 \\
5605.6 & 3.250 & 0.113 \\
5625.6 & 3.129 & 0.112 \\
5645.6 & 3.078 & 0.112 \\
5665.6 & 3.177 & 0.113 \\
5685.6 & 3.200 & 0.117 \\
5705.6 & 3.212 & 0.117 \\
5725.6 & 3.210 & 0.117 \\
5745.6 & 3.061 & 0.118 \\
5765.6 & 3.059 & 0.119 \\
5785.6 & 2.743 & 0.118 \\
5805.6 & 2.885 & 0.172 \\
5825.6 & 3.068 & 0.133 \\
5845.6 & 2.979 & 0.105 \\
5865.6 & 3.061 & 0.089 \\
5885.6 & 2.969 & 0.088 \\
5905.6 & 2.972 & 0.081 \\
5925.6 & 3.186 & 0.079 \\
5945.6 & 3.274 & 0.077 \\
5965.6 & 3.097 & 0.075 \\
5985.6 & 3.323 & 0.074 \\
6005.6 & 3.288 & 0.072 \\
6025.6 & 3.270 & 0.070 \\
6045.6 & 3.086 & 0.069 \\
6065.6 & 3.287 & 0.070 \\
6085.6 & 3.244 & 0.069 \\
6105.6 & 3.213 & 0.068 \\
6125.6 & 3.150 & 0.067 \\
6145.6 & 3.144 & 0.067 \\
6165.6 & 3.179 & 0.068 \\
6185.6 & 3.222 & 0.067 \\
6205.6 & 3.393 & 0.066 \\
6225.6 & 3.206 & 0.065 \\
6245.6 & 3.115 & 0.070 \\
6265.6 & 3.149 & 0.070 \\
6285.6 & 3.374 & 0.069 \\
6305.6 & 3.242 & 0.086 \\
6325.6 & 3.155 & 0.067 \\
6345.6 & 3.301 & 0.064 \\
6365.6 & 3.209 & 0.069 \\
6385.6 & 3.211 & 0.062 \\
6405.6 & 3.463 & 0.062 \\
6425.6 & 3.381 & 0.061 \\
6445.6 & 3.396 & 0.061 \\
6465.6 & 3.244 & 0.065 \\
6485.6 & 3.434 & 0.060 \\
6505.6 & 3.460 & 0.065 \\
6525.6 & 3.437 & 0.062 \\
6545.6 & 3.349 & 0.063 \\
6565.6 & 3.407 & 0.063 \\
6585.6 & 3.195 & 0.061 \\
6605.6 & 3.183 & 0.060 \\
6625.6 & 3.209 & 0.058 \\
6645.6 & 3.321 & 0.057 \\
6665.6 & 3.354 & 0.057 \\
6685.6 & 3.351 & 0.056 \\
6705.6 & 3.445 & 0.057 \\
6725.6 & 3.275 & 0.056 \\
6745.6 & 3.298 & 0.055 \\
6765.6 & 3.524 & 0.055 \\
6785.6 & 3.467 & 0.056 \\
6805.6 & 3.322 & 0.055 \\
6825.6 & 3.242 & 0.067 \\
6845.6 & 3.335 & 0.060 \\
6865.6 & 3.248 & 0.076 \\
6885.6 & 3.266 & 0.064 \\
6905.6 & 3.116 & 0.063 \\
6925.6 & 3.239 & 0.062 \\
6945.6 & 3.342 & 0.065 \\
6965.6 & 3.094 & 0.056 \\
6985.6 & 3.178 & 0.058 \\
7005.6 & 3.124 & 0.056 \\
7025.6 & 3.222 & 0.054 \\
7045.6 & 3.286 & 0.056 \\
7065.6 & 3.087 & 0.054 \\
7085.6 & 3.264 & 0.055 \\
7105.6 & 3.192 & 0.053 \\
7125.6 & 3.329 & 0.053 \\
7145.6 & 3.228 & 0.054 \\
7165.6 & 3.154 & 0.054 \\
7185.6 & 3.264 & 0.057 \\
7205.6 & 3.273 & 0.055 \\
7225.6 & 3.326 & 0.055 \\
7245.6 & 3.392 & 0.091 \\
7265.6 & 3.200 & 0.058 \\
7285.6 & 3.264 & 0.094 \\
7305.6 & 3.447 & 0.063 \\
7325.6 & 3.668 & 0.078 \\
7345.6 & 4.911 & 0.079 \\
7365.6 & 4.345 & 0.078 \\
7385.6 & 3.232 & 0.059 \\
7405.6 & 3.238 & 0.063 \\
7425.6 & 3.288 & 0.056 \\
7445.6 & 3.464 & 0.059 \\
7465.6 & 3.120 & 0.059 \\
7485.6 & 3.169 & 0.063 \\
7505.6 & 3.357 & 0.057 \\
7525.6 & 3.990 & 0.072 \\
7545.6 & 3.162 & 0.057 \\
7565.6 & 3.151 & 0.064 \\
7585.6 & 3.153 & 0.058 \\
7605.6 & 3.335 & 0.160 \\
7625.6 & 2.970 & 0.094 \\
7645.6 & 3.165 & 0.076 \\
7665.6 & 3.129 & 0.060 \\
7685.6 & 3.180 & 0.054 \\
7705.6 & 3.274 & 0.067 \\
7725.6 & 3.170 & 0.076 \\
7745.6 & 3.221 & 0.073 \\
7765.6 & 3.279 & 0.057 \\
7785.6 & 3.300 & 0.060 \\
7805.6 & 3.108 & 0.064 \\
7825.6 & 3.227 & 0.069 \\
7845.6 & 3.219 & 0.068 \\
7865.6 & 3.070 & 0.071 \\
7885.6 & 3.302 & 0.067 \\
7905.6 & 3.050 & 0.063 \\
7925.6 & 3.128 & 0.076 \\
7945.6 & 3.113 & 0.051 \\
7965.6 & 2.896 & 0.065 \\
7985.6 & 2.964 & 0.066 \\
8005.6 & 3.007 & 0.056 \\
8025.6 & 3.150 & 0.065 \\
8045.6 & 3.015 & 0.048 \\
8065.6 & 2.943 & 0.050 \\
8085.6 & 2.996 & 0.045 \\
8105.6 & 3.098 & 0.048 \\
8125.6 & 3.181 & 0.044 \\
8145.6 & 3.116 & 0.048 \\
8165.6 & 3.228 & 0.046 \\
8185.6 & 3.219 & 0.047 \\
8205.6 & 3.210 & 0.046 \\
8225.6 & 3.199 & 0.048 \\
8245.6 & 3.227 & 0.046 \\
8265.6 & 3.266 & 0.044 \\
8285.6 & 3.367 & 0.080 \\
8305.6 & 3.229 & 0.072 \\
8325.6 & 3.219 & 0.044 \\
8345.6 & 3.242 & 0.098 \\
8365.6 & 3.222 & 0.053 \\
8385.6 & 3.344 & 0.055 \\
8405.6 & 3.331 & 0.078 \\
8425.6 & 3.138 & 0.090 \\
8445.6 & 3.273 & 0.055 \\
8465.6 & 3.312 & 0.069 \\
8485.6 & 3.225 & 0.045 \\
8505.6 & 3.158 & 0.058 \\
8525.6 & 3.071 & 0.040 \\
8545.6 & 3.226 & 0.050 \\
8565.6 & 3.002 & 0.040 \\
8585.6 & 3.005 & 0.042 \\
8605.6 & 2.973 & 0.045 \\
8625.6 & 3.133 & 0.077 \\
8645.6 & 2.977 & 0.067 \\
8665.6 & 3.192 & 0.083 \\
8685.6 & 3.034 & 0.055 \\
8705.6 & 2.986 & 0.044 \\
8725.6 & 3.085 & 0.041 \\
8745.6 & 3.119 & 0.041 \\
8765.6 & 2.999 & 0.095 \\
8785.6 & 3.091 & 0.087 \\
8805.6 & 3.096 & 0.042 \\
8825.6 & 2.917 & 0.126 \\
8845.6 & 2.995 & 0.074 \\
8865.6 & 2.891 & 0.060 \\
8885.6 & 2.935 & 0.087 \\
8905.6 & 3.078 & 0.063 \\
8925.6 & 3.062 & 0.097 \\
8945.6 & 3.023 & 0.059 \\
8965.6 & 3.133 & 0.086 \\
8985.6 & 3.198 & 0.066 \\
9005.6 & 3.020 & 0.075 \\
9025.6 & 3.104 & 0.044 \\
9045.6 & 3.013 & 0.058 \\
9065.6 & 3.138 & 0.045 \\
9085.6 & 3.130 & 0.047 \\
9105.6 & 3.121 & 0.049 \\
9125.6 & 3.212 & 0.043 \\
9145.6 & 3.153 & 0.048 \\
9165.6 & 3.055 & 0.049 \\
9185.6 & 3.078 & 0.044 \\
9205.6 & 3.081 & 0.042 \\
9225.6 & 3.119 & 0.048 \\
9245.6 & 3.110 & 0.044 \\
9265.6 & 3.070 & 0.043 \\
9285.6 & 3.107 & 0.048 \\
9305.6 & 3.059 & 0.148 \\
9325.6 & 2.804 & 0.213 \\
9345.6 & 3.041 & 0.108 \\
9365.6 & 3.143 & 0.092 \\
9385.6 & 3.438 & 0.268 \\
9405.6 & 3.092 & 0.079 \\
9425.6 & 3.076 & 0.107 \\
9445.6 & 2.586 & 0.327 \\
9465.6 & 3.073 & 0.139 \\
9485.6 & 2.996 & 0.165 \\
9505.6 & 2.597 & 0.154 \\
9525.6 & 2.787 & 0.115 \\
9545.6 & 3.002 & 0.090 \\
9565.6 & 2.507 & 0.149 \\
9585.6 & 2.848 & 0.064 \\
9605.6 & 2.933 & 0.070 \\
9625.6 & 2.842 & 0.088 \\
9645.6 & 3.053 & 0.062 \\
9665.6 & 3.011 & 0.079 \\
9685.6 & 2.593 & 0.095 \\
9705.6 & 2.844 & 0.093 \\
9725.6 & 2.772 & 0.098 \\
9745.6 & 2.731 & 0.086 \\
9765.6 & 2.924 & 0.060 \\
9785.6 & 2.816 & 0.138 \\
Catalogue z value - 0.119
